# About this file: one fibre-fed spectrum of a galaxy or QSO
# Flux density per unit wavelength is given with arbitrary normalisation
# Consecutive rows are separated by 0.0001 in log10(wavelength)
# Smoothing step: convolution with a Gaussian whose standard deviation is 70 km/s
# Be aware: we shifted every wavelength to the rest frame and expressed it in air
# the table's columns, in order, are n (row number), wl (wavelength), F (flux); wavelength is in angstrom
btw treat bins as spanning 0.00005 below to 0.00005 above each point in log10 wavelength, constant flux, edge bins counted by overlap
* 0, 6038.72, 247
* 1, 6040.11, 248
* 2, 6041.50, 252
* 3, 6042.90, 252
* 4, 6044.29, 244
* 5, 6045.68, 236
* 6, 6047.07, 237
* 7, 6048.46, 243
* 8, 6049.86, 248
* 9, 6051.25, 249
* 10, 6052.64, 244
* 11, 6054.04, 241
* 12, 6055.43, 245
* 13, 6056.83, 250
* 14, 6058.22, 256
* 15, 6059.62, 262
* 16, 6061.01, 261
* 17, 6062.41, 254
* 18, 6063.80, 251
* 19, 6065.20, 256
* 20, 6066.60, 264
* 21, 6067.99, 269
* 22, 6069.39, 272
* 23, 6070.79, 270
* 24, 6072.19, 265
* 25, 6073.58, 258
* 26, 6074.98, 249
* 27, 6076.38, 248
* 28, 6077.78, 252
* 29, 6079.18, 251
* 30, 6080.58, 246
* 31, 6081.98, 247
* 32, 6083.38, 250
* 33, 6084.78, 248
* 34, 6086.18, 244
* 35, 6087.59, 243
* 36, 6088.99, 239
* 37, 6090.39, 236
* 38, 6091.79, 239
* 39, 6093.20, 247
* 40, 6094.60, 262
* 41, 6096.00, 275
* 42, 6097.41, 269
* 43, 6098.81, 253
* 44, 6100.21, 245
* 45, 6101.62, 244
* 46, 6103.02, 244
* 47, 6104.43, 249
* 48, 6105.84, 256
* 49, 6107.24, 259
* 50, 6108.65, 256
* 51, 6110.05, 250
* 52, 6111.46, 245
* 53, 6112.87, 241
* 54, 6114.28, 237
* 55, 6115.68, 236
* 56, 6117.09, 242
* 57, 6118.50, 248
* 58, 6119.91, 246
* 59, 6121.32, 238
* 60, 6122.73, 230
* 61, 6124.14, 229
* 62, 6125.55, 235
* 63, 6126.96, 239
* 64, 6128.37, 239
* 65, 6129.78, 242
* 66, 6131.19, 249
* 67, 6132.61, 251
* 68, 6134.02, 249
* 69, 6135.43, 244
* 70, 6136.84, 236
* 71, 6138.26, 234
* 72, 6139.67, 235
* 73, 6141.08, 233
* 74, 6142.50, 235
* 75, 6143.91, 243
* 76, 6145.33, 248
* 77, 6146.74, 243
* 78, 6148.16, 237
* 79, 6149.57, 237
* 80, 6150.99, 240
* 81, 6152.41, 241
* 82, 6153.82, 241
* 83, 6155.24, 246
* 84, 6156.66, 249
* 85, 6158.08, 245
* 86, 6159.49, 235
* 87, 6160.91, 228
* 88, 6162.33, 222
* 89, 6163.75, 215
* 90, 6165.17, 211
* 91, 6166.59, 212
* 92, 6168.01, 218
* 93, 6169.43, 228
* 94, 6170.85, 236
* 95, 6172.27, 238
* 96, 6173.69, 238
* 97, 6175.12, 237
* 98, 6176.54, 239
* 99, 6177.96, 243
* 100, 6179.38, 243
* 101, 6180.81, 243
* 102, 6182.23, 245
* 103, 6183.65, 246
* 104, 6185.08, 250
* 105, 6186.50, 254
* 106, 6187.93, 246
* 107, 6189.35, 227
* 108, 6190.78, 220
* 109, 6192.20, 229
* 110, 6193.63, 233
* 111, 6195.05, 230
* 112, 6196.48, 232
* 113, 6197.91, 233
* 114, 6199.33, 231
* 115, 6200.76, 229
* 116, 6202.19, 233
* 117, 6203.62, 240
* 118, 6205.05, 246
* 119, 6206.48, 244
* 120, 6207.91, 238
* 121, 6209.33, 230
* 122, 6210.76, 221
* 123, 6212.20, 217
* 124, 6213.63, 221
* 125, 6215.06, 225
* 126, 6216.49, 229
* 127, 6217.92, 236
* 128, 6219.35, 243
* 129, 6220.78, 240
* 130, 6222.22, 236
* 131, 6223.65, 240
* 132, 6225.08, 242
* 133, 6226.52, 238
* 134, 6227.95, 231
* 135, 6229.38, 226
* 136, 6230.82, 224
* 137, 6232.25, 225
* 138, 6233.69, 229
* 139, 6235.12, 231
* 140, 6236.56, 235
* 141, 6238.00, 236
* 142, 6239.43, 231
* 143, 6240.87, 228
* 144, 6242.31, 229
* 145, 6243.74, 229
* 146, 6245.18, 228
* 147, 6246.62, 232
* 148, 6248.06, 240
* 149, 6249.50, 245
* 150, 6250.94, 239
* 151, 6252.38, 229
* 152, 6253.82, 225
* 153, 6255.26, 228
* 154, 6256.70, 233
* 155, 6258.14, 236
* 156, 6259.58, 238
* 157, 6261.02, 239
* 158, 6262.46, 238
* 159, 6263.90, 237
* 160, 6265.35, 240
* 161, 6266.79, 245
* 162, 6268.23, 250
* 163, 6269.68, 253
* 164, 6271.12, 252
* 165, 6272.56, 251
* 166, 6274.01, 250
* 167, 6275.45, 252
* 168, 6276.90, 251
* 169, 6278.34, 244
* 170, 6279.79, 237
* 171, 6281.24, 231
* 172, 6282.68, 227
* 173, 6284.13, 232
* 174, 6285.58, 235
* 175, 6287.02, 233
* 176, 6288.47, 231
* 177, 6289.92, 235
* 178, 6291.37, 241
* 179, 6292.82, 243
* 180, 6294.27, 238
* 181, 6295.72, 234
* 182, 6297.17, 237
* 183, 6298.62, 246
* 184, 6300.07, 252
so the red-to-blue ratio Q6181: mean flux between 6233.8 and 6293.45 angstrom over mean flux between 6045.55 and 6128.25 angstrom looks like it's 0.95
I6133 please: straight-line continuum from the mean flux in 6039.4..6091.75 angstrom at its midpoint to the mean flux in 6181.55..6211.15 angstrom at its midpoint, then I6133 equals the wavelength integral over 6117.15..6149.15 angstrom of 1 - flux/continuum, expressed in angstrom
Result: 0.40 angstrom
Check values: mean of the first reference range 251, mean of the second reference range 236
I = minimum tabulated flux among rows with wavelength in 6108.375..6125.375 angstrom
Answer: 229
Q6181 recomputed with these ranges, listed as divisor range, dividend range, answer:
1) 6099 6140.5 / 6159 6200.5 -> 0.96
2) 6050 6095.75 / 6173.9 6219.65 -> 0.93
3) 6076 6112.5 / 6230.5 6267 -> 0.93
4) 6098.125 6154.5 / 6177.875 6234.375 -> 0.97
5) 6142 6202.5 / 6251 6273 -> 1.02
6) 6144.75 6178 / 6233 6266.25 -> 1.00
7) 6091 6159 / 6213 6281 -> 0.97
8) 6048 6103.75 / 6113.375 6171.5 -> 0.94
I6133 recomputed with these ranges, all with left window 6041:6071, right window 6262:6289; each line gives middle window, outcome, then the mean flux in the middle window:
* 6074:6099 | 0.08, 250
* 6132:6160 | 0.76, 241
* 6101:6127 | 0.62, 243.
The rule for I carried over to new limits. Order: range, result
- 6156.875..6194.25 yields 211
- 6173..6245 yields 217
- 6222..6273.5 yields 224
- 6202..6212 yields 221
